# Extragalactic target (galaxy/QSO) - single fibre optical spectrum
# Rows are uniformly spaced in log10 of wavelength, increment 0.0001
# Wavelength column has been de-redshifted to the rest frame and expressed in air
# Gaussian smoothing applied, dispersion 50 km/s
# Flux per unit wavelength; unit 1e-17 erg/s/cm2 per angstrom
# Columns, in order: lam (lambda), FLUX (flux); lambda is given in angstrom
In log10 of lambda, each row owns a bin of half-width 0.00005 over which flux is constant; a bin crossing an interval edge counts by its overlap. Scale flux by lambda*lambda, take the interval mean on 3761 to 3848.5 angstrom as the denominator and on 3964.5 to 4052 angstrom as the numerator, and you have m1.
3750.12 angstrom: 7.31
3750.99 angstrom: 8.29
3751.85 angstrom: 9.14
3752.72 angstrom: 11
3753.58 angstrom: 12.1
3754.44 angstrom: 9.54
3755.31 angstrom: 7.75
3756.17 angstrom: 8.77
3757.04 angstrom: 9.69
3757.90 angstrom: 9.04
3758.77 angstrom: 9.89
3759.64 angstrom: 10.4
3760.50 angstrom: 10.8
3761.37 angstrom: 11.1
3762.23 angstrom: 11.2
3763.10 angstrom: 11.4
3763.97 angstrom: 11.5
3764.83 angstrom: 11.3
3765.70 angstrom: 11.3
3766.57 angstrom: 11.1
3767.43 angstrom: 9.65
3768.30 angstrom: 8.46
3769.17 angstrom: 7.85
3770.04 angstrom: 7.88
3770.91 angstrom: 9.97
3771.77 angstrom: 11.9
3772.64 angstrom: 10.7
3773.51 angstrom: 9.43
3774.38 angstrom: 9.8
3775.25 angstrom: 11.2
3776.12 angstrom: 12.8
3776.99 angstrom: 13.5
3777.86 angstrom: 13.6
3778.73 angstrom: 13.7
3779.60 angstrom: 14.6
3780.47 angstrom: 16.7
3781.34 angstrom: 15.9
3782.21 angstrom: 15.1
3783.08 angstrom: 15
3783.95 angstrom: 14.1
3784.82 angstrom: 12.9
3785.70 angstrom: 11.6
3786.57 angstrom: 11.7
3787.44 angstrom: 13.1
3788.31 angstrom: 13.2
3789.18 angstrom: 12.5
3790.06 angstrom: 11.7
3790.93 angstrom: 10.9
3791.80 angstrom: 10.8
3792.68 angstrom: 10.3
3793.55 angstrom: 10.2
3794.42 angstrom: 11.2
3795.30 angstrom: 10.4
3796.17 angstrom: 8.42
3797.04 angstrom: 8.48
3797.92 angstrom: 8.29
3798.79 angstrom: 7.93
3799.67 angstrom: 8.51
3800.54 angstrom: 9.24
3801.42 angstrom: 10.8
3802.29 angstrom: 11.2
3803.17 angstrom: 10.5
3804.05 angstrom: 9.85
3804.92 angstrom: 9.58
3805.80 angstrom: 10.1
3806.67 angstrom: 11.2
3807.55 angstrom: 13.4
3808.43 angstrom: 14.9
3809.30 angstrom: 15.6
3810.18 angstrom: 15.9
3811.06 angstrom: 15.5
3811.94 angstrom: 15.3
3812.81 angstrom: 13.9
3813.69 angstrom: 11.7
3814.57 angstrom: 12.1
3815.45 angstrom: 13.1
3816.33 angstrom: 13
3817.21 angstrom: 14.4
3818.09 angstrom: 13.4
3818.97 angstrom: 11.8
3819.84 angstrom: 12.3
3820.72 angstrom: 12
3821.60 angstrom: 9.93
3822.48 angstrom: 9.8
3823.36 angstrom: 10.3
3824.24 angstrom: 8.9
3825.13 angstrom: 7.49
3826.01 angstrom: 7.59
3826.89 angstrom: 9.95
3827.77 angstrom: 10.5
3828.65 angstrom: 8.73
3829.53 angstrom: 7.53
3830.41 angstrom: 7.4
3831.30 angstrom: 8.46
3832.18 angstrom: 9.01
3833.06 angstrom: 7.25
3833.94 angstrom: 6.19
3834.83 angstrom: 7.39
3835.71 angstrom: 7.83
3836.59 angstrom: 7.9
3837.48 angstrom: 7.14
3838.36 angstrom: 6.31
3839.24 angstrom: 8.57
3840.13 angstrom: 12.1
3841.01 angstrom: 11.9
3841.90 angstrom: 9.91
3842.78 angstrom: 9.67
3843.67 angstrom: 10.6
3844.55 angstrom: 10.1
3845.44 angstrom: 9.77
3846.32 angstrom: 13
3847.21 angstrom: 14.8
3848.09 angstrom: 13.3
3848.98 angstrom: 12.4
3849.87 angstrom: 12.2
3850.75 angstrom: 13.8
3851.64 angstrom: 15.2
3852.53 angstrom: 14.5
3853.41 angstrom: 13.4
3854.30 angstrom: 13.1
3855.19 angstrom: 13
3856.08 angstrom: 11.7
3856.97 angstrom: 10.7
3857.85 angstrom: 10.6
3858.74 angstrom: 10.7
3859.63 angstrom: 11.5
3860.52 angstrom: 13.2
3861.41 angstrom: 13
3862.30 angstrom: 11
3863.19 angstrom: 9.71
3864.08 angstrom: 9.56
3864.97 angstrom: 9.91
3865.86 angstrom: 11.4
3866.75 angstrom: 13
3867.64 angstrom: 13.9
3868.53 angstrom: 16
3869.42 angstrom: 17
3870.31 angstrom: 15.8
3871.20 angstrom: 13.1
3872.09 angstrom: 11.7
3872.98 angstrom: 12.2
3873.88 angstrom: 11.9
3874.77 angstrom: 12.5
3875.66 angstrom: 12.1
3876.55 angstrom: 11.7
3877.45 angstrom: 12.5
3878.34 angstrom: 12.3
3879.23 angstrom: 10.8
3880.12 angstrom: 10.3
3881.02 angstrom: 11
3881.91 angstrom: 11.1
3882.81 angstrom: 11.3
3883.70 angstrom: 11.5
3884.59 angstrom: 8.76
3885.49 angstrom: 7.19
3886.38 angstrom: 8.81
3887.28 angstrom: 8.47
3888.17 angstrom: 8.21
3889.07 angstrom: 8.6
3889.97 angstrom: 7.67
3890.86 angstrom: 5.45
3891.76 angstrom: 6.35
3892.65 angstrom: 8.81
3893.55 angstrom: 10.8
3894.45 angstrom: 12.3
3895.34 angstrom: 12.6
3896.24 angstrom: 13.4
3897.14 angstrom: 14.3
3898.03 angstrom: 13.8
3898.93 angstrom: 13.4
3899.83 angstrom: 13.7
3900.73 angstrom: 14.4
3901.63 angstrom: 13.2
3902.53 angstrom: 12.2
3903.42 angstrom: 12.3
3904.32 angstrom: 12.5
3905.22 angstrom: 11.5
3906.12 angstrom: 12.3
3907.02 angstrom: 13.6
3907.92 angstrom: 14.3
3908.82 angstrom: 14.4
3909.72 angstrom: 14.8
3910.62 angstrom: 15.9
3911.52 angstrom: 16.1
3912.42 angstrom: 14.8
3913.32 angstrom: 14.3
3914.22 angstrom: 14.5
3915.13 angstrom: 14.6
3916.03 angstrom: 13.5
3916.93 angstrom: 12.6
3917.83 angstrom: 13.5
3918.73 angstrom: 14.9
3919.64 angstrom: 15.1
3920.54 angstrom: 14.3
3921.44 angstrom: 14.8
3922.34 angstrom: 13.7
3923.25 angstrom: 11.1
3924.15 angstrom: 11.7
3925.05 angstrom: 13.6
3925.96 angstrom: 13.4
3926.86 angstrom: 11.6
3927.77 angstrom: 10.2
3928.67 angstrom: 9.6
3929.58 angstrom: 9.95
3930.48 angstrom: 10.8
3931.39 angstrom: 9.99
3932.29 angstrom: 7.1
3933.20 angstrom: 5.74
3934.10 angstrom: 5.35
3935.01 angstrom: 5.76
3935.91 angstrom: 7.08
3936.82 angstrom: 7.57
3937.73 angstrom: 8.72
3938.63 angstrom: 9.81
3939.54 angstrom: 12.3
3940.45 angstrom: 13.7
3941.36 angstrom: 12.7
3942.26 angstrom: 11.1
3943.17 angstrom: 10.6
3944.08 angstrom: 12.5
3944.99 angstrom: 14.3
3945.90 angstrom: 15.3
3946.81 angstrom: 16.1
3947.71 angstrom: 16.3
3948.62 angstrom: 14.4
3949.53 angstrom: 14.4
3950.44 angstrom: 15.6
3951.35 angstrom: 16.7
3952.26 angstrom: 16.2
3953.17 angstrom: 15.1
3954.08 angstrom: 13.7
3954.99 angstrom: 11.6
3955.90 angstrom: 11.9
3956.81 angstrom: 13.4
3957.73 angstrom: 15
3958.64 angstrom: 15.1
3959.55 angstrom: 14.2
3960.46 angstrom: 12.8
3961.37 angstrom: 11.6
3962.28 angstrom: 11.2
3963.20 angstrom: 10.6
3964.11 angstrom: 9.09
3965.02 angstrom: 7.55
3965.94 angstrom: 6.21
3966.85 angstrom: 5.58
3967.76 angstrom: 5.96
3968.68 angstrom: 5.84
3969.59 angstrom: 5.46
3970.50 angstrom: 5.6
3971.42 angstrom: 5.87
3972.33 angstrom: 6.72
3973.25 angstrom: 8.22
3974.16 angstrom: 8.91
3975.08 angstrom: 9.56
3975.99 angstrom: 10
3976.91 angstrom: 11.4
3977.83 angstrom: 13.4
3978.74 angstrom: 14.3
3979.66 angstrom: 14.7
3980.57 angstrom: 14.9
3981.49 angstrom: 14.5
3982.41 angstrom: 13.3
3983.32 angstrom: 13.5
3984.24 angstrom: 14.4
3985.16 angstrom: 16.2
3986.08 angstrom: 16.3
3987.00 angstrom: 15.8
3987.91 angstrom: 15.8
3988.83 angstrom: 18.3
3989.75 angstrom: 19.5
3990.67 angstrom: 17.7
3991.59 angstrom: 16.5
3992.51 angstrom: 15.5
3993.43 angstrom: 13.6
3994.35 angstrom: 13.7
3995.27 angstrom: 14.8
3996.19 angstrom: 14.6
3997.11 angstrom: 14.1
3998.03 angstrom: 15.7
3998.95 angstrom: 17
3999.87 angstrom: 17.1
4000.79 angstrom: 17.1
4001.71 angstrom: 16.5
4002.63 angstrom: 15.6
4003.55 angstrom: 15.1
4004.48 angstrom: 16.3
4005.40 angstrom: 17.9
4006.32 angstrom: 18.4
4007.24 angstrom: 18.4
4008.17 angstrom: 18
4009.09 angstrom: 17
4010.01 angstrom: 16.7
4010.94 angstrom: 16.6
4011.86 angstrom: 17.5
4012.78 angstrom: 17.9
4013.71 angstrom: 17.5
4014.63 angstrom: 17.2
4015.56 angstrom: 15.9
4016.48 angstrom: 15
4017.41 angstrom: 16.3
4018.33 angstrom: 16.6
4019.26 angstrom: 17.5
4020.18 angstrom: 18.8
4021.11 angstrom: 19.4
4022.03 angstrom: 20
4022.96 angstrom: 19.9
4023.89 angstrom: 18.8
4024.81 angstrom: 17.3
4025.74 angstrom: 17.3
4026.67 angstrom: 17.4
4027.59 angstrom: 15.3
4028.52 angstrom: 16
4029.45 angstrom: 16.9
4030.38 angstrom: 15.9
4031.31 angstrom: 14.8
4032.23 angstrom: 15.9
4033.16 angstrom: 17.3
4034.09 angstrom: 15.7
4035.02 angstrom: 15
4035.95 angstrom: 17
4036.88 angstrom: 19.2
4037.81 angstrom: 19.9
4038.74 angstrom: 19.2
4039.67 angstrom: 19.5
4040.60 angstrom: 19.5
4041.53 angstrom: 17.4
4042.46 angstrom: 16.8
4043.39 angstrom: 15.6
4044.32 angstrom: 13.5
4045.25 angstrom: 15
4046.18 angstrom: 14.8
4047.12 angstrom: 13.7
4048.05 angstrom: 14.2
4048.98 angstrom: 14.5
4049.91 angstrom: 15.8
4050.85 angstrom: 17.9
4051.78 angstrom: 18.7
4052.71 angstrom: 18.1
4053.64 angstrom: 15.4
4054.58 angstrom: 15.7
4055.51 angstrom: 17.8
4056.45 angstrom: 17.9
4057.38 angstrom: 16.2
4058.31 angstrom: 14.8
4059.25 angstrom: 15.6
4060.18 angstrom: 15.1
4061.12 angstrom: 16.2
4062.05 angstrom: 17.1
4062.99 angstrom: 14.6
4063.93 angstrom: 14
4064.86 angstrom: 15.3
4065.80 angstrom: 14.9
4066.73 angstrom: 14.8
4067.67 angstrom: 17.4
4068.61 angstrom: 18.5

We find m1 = 1.53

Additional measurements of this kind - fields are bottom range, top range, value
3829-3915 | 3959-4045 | 1.38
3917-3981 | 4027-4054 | 1.53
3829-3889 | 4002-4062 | 1.67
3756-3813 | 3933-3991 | 1.14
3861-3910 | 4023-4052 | 1.54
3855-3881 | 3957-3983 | 0.90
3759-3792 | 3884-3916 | 1.08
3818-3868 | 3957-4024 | 1.45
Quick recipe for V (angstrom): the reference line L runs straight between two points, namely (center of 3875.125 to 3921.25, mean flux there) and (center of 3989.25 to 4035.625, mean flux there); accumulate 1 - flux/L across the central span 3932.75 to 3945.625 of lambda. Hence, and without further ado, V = 3.7 angstrom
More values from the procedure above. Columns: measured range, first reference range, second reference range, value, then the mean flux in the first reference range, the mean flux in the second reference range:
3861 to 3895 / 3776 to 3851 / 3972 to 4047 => 4.7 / 11.2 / 16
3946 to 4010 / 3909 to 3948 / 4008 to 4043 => 5.5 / 12.1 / 17.4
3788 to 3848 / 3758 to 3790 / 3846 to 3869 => 7.8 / 11.8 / 12.5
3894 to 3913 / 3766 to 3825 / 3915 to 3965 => -2.4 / 11.7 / 12.2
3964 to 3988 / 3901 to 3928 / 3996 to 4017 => 7.7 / 13.5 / 16.7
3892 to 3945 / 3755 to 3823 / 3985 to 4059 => 8.3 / 11.5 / 16.7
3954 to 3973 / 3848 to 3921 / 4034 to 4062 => 6.2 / 12.3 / 16.5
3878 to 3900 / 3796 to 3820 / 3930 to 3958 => 2.8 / 11.8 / 11.9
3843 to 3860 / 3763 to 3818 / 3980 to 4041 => 1.1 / 11.8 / 16.7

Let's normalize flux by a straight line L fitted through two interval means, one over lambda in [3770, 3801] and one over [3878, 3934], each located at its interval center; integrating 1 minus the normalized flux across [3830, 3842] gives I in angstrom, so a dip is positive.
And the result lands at 3.4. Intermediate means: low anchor 11.6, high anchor 11.8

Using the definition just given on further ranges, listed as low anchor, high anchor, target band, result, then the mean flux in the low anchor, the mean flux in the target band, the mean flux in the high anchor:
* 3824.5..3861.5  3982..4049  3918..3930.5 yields 0.71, 10.4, 12.6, 16.6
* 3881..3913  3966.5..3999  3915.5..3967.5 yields 1.34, 11.7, 11.9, 12.7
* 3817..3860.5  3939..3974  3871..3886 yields -0.51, 10.5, 11.3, 11.6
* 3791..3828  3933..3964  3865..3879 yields -1.57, 11.2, 13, 12.3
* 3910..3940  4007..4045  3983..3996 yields -0.53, 11.6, 15.8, 17.2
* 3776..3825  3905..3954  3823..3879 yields 5.58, 12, 11.1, 12.6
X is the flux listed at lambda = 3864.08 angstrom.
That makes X 9.56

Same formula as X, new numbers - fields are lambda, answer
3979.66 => 14.7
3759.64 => 10.4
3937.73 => 8.72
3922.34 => 13.7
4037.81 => 19.9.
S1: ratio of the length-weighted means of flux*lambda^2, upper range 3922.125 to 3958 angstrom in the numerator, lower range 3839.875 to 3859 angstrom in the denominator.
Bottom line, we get 1.03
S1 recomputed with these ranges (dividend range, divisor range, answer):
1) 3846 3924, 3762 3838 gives 1.17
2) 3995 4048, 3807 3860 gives 1.66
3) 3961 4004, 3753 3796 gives 1.24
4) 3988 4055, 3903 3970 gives 1.45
